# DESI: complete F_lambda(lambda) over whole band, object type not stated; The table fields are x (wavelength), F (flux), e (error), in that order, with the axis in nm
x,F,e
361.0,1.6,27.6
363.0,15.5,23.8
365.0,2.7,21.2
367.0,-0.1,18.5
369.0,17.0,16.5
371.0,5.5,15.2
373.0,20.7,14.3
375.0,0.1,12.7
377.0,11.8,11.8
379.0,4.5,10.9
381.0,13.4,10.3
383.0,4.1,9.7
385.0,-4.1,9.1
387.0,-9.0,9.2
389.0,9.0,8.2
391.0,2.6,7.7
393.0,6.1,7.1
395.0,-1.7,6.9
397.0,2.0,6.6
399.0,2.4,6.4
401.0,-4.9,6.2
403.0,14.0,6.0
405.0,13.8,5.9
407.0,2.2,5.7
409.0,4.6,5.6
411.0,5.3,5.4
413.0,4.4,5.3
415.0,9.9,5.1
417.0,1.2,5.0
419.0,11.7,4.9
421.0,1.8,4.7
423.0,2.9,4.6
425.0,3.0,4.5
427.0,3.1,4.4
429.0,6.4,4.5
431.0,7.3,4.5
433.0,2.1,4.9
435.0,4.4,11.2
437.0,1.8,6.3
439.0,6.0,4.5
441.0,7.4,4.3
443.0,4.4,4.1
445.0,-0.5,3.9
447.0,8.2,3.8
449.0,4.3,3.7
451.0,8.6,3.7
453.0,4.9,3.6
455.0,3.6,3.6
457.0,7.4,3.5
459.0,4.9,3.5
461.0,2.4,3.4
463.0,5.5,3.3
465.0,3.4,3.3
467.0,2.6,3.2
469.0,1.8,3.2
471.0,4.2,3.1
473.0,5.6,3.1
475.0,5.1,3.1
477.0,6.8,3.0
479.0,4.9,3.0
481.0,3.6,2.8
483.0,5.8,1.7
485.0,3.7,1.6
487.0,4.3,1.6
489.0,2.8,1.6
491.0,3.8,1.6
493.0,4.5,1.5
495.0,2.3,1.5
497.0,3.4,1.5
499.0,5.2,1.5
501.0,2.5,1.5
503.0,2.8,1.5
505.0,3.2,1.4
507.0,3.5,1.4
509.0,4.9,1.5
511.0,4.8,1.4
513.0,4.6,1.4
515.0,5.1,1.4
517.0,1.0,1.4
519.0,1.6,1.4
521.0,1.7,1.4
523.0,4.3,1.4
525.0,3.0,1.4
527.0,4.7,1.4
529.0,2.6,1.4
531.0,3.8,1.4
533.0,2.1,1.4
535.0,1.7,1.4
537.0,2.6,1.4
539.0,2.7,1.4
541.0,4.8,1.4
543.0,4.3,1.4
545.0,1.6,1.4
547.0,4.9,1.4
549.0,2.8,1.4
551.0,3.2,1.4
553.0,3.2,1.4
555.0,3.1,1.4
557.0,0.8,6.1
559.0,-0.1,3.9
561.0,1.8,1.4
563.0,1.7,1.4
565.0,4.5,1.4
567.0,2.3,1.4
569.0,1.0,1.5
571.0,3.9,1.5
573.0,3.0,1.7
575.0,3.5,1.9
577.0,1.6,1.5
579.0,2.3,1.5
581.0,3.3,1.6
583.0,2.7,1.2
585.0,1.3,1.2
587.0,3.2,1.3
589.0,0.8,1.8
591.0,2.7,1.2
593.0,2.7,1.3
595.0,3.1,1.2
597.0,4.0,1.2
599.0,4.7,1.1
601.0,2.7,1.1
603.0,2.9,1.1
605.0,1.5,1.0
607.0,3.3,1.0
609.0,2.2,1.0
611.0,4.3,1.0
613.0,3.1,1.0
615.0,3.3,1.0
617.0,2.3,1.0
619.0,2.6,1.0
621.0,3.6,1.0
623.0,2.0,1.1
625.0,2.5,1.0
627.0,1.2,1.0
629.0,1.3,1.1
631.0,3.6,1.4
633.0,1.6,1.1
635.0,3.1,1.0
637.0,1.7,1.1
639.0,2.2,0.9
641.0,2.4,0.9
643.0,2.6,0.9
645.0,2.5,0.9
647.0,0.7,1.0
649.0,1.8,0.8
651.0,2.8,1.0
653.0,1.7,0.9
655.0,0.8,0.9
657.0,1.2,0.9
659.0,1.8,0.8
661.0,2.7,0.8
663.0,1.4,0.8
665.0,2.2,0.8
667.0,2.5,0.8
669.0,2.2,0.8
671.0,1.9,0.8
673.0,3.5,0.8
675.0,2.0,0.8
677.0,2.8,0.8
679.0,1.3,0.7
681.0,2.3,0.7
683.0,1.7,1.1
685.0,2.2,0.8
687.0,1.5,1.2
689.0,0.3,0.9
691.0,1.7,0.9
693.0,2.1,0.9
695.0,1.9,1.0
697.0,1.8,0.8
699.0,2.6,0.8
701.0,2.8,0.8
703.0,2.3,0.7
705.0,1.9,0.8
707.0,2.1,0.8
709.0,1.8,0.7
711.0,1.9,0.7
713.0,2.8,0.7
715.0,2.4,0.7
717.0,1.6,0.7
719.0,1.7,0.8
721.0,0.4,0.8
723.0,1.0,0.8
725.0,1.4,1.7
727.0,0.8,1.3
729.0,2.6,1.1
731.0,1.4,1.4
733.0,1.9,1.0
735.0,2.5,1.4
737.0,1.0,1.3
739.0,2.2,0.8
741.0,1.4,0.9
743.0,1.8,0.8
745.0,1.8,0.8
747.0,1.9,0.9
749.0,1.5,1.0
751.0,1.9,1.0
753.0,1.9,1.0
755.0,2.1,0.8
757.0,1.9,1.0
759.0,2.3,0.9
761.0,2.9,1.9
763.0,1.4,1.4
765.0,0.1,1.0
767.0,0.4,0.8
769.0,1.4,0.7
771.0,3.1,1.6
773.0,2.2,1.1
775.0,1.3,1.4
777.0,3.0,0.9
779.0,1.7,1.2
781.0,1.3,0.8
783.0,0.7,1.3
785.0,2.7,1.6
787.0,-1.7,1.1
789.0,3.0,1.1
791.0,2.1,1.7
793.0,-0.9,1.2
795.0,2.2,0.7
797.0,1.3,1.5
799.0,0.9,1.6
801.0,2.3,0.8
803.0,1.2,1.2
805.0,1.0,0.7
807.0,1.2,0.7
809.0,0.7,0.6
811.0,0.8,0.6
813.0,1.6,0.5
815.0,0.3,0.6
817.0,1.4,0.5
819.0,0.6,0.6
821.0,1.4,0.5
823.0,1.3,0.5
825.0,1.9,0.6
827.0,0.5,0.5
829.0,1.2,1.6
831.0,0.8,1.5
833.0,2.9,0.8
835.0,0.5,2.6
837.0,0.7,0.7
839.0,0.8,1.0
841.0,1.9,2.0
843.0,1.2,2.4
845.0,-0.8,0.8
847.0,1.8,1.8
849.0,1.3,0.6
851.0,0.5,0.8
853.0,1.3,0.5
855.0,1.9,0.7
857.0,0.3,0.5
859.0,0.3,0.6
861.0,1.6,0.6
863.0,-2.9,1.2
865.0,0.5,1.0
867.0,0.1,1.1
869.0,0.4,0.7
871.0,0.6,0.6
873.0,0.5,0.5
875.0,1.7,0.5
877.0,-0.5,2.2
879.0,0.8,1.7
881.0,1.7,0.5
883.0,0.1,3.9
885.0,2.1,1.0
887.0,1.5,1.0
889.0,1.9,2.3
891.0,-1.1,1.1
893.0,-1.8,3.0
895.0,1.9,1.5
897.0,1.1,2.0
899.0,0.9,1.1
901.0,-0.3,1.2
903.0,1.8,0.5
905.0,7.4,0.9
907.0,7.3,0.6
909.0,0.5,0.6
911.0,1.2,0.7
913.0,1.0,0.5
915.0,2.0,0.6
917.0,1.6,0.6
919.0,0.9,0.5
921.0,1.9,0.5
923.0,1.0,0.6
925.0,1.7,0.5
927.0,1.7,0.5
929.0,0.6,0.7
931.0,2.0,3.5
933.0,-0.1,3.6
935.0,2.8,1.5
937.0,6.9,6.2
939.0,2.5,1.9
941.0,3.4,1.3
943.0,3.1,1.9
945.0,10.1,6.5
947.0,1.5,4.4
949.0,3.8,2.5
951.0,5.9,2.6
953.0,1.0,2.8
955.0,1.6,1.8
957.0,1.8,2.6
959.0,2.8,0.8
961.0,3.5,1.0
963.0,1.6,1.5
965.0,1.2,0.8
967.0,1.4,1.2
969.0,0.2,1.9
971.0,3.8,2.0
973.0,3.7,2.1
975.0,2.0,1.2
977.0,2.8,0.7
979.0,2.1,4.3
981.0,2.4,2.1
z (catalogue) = 1.43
